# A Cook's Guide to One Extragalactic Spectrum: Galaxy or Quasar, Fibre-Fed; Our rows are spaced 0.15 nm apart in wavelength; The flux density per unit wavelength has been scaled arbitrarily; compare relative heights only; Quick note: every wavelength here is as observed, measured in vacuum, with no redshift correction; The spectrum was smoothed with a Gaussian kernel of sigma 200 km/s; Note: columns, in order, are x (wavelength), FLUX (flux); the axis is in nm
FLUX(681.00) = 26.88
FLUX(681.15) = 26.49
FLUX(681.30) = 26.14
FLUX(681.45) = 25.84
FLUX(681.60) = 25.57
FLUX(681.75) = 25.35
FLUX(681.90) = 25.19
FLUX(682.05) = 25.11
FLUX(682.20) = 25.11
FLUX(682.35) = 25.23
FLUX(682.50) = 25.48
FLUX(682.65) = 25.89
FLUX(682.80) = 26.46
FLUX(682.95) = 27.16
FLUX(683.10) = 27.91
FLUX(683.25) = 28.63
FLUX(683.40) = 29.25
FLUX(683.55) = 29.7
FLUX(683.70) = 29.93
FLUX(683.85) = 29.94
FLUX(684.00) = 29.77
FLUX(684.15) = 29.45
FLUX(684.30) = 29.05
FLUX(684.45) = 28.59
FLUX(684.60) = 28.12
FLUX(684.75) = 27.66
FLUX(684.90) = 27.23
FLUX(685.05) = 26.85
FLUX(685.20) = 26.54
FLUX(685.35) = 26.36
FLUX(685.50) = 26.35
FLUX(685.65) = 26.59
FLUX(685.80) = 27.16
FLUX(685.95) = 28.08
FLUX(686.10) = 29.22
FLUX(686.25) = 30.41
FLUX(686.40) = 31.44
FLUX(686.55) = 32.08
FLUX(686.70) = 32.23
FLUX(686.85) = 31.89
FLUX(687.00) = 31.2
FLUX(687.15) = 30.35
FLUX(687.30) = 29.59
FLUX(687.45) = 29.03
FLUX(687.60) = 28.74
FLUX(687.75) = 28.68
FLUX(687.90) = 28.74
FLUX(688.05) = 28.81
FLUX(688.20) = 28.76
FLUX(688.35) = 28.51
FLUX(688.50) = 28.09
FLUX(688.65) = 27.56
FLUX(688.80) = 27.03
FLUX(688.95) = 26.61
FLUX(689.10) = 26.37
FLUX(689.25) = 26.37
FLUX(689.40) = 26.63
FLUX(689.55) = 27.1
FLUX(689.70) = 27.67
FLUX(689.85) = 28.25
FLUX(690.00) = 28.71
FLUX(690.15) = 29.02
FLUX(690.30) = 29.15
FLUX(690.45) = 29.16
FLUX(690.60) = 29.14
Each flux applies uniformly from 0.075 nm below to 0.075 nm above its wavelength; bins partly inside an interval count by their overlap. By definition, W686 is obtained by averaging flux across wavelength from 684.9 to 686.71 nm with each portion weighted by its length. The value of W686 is 28.4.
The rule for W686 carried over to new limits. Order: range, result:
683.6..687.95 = 29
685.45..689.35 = 28.8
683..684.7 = 29.1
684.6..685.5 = 27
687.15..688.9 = 28.6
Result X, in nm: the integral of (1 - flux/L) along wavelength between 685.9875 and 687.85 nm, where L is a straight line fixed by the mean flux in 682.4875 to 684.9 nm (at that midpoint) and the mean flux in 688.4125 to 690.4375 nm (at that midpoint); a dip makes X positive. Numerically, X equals -0.16 nm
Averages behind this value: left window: 28.4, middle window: 30.3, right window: 27.6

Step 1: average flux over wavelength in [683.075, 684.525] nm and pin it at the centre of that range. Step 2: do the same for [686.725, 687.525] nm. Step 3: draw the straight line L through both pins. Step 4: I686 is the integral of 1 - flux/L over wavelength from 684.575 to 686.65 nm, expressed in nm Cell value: 0.12 nm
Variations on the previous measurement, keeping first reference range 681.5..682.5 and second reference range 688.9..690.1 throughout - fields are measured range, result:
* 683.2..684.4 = -0.17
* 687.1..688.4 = -0.11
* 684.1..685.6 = -0.09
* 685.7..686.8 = -0.15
